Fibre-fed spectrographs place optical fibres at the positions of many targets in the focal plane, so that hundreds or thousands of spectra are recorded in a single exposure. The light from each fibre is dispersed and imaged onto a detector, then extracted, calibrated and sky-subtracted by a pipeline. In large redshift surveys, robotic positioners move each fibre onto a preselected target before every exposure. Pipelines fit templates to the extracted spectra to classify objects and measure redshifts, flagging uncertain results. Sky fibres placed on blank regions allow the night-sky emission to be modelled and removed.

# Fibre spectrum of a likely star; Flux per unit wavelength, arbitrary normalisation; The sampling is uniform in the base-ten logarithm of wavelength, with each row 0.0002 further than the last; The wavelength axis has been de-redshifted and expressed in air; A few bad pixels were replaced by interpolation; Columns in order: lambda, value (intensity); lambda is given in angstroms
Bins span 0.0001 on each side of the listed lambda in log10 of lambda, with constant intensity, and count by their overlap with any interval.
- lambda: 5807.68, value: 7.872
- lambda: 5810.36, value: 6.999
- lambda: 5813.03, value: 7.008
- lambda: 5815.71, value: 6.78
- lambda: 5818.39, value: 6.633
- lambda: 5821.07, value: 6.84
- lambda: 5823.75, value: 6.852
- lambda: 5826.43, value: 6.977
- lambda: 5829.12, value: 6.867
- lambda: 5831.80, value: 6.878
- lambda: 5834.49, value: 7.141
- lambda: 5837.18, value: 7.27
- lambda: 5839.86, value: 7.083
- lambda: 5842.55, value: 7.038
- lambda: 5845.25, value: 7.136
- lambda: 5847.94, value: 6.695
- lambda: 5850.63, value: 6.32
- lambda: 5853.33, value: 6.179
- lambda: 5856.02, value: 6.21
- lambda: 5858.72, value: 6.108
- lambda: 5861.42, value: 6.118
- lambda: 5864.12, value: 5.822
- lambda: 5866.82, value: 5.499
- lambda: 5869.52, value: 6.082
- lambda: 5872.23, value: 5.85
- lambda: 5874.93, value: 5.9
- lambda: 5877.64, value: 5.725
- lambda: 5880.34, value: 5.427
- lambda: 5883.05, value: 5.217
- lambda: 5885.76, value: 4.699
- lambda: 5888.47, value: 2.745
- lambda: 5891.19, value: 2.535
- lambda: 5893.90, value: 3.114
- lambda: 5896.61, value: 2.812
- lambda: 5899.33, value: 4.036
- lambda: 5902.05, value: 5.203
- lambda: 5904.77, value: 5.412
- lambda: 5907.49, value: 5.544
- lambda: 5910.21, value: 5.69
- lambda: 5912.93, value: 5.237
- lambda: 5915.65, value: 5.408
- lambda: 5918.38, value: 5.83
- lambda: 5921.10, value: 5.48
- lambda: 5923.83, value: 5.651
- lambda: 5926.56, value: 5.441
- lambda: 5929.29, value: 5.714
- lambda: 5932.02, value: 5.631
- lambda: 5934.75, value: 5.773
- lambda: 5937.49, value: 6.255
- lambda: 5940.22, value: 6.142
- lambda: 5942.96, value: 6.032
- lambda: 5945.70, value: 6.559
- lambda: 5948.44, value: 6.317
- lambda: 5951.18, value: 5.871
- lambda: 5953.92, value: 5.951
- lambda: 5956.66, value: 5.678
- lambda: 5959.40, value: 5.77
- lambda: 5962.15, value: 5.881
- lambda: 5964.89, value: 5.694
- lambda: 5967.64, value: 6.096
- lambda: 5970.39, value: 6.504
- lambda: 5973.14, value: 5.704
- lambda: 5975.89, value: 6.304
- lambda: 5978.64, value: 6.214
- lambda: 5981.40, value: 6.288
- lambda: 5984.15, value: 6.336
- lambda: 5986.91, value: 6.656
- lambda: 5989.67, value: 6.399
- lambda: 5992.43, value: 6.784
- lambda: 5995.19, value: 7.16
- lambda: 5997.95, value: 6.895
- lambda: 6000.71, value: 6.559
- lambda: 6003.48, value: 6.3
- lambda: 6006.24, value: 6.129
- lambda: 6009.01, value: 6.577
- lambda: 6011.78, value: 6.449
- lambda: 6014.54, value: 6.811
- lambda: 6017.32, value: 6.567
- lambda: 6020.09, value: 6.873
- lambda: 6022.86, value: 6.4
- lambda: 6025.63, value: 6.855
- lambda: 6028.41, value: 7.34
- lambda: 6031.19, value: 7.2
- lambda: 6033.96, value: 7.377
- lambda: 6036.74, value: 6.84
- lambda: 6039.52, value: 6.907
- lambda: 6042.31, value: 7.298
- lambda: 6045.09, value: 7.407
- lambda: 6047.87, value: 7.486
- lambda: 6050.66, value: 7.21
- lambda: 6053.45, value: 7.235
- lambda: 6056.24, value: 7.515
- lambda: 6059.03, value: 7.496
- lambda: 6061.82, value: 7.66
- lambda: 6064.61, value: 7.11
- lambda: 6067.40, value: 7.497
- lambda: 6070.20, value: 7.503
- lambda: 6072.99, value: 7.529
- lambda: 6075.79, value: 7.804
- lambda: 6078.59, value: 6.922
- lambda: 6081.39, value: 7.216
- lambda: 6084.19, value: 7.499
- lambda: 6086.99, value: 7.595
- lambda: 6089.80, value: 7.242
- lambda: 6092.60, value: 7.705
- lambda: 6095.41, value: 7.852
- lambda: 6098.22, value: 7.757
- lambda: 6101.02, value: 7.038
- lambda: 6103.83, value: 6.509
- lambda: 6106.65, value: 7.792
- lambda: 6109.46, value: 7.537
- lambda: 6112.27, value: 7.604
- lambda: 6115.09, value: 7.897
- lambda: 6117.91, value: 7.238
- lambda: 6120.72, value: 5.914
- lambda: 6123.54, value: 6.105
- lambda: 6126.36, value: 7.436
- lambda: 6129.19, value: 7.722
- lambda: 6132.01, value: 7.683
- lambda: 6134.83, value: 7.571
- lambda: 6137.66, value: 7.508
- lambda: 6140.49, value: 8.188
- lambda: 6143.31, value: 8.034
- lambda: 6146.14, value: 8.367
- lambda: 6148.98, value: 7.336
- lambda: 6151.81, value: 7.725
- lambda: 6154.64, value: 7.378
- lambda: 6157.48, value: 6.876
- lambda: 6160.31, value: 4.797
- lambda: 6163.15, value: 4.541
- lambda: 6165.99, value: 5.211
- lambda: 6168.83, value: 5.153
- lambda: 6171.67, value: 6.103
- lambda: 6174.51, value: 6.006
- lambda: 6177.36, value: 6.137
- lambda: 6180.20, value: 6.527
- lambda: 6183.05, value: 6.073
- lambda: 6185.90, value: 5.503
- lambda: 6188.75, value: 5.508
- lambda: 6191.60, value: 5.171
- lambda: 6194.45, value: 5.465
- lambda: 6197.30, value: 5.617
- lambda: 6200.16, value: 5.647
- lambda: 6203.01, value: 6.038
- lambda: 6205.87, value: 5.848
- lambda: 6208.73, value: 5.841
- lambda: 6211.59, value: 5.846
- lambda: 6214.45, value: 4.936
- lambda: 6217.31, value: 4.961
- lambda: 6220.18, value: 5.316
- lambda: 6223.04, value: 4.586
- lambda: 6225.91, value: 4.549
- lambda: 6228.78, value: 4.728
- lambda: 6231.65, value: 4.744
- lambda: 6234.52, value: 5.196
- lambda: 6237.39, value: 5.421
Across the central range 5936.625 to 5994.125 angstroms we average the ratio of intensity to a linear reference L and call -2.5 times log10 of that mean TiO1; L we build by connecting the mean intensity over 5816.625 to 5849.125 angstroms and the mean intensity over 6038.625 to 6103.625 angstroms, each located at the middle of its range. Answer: 0.17 mag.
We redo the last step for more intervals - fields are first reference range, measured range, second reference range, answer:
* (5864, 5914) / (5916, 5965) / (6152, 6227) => -0.18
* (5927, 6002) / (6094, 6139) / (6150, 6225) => -0.24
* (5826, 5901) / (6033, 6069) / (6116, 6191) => -0.16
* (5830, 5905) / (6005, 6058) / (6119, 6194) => -0.14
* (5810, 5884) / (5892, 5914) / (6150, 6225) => 0.35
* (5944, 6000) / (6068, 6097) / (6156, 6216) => -0.25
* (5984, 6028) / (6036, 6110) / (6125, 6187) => -0.11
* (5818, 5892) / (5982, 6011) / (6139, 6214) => -0.08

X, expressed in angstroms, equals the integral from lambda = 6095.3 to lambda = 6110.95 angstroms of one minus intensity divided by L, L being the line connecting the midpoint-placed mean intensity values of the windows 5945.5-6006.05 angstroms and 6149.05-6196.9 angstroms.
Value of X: -3.5 angstroms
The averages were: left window 6.26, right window 5.92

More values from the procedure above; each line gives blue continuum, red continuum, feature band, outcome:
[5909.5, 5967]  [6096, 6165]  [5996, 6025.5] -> -1.2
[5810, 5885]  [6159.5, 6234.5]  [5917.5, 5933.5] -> 1.5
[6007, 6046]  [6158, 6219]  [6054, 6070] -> -2.0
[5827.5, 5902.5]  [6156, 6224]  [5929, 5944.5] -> -0.9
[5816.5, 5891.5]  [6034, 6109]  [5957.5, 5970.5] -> 1.6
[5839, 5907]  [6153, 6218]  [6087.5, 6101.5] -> -4.8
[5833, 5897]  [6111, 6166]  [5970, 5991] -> -0.1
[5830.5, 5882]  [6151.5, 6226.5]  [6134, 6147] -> -4.9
